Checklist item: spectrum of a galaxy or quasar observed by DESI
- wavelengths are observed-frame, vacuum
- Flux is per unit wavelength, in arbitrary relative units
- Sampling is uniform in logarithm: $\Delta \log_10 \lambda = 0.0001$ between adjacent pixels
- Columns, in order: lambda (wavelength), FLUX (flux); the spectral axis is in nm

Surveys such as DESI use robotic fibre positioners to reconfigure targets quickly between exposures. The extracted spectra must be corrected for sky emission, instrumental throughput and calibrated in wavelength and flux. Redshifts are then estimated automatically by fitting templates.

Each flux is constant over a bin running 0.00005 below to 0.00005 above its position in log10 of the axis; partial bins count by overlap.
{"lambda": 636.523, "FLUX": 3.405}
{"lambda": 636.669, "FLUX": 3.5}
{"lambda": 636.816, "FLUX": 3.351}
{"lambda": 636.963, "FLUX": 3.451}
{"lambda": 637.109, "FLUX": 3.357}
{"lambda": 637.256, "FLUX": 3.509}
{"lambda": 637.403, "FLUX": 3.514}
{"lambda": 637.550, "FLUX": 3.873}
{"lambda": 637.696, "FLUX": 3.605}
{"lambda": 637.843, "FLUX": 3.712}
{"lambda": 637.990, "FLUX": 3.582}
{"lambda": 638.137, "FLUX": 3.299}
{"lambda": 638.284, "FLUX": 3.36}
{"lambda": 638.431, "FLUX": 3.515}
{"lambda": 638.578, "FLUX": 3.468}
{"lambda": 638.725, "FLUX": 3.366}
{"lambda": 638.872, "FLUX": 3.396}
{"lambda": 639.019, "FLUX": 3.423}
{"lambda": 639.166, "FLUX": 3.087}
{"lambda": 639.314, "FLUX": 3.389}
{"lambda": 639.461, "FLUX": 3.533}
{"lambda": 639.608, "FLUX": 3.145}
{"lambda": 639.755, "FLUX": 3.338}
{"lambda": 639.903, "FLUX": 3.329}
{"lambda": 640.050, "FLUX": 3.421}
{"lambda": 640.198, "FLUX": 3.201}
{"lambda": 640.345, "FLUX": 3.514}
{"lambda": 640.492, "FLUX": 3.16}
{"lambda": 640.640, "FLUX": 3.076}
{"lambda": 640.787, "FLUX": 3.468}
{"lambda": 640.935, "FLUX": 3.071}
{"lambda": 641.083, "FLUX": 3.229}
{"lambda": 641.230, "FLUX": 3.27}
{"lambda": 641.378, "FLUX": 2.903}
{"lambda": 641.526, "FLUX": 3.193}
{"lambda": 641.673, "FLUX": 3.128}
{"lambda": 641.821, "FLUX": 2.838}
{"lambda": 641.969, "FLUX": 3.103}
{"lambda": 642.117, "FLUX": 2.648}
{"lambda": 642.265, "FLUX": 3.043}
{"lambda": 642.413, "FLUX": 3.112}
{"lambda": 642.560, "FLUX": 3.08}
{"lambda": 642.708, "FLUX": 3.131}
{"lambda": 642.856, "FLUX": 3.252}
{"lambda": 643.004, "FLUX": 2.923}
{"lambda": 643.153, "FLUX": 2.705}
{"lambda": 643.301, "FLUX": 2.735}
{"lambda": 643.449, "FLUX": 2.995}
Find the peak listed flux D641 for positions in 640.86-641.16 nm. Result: 3.229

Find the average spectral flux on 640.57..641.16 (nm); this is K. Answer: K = 3.21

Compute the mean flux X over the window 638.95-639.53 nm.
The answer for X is 3.35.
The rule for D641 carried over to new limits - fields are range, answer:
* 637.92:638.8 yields 3.582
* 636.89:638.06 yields 3.873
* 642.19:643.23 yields 3.252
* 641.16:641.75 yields 3.27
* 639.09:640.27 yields 3.533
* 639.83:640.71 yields 3.514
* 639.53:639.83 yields 3.338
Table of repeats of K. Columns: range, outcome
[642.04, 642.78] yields 3.01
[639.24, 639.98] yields 3.35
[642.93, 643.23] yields 2.81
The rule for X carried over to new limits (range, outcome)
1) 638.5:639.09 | 3.42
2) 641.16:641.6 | 3.12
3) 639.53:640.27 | 3.29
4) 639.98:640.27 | 3.3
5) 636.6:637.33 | 3.43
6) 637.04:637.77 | 3.57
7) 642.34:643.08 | 3.1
